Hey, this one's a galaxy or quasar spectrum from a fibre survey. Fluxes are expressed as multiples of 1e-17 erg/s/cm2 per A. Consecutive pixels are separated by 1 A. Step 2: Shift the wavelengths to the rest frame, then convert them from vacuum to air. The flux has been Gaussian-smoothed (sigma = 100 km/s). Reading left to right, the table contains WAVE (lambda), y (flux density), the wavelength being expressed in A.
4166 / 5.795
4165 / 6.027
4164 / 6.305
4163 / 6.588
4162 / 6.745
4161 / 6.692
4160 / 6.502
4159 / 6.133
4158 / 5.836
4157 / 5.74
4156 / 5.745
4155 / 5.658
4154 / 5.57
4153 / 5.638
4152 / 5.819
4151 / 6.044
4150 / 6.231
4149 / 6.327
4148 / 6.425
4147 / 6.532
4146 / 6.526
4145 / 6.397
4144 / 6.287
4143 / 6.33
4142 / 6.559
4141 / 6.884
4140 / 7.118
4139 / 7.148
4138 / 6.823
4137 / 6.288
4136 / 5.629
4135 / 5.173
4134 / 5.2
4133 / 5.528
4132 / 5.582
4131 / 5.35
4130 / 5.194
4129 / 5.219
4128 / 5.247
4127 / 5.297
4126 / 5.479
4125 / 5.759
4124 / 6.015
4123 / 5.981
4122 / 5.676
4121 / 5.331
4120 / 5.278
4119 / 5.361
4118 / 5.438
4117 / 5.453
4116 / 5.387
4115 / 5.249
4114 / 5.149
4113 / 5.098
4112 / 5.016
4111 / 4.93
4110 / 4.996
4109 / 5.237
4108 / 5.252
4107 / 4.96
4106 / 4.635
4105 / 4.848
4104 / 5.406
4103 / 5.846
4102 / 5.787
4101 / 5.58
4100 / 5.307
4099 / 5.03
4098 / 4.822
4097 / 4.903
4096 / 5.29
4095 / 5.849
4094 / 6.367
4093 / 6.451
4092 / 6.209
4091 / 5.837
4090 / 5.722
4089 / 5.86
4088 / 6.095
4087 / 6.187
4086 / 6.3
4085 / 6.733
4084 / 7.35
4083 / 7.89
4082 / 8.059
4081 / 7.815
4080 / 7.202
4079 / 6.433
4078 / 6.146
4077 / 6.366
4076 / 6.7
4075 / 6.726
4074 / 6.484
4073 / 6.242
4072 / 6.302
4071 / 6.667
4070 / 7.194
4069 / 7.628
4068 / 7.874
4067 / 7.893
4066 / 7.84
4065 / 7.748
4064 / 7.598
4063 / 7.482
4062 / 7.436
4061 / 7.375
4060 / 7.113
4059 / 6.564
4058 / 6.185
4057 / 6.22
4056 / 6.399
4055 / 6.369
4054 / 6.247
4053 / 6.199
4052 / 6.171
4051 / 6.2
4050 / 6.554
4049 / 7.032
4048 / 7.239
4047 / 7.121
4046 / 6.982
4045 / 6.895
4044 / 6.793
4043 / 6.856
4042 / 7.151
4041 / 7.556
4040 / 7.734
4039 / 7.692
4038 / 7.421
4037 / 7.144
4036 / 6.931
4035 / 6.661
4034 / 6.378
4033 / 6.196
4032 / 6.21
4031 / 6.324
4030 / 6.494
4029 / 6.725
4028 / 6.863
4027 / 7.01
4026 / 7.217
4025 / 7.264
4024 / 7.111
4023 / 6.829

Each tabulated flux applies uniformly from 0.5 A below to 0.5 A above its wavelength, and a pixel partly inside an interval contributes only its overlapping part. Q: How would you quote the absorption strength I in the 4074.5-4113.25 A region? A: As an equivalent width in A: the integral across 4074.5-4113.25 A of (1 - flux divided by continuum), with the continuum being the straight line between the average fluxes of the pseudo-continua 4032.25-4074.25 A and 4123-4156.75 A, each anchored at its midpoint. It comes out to 3.37 A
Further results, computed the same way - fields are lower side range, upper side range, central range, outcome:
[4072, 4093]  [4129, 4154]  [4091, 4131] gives 6.0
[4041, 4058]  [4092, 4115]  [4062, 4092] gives -4.6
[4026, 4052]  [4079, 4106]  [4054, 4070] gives -1.5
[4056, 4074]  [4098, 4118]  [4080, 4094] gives -1.2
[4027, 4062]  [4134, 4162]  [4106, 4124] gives 3.1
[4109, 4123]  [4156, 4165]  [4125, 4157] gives -0.7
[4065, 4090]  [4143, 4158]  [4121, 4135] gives 1.9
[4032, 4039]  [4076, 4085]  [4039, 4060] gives 0.4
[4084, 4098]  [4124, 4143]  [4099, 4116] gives 2.1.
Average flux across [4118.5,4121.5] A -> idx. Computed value 5.32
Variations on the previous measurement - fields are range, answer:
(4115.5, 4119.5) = 5.41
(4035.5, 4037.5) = 7.04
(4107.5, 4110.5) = 5.16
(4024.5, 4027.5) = 7.16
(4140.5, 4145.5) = 6.49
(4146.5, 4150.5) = 6.38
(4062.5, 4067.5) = 7.71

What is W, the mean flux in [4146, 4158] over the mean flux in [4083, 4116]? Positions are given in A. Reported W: 1.07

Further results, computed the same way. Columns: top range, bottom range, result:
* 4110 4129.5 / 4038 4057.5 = 0.79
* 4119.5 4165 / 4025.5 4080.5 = 0.87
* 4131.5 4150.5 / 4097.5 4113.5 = 1.21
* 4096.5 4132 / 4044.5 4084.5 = 0.76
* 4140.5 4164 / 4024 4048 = 0.90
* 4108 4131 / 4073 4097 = 0.83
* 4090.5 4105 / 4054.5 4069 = 0.78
